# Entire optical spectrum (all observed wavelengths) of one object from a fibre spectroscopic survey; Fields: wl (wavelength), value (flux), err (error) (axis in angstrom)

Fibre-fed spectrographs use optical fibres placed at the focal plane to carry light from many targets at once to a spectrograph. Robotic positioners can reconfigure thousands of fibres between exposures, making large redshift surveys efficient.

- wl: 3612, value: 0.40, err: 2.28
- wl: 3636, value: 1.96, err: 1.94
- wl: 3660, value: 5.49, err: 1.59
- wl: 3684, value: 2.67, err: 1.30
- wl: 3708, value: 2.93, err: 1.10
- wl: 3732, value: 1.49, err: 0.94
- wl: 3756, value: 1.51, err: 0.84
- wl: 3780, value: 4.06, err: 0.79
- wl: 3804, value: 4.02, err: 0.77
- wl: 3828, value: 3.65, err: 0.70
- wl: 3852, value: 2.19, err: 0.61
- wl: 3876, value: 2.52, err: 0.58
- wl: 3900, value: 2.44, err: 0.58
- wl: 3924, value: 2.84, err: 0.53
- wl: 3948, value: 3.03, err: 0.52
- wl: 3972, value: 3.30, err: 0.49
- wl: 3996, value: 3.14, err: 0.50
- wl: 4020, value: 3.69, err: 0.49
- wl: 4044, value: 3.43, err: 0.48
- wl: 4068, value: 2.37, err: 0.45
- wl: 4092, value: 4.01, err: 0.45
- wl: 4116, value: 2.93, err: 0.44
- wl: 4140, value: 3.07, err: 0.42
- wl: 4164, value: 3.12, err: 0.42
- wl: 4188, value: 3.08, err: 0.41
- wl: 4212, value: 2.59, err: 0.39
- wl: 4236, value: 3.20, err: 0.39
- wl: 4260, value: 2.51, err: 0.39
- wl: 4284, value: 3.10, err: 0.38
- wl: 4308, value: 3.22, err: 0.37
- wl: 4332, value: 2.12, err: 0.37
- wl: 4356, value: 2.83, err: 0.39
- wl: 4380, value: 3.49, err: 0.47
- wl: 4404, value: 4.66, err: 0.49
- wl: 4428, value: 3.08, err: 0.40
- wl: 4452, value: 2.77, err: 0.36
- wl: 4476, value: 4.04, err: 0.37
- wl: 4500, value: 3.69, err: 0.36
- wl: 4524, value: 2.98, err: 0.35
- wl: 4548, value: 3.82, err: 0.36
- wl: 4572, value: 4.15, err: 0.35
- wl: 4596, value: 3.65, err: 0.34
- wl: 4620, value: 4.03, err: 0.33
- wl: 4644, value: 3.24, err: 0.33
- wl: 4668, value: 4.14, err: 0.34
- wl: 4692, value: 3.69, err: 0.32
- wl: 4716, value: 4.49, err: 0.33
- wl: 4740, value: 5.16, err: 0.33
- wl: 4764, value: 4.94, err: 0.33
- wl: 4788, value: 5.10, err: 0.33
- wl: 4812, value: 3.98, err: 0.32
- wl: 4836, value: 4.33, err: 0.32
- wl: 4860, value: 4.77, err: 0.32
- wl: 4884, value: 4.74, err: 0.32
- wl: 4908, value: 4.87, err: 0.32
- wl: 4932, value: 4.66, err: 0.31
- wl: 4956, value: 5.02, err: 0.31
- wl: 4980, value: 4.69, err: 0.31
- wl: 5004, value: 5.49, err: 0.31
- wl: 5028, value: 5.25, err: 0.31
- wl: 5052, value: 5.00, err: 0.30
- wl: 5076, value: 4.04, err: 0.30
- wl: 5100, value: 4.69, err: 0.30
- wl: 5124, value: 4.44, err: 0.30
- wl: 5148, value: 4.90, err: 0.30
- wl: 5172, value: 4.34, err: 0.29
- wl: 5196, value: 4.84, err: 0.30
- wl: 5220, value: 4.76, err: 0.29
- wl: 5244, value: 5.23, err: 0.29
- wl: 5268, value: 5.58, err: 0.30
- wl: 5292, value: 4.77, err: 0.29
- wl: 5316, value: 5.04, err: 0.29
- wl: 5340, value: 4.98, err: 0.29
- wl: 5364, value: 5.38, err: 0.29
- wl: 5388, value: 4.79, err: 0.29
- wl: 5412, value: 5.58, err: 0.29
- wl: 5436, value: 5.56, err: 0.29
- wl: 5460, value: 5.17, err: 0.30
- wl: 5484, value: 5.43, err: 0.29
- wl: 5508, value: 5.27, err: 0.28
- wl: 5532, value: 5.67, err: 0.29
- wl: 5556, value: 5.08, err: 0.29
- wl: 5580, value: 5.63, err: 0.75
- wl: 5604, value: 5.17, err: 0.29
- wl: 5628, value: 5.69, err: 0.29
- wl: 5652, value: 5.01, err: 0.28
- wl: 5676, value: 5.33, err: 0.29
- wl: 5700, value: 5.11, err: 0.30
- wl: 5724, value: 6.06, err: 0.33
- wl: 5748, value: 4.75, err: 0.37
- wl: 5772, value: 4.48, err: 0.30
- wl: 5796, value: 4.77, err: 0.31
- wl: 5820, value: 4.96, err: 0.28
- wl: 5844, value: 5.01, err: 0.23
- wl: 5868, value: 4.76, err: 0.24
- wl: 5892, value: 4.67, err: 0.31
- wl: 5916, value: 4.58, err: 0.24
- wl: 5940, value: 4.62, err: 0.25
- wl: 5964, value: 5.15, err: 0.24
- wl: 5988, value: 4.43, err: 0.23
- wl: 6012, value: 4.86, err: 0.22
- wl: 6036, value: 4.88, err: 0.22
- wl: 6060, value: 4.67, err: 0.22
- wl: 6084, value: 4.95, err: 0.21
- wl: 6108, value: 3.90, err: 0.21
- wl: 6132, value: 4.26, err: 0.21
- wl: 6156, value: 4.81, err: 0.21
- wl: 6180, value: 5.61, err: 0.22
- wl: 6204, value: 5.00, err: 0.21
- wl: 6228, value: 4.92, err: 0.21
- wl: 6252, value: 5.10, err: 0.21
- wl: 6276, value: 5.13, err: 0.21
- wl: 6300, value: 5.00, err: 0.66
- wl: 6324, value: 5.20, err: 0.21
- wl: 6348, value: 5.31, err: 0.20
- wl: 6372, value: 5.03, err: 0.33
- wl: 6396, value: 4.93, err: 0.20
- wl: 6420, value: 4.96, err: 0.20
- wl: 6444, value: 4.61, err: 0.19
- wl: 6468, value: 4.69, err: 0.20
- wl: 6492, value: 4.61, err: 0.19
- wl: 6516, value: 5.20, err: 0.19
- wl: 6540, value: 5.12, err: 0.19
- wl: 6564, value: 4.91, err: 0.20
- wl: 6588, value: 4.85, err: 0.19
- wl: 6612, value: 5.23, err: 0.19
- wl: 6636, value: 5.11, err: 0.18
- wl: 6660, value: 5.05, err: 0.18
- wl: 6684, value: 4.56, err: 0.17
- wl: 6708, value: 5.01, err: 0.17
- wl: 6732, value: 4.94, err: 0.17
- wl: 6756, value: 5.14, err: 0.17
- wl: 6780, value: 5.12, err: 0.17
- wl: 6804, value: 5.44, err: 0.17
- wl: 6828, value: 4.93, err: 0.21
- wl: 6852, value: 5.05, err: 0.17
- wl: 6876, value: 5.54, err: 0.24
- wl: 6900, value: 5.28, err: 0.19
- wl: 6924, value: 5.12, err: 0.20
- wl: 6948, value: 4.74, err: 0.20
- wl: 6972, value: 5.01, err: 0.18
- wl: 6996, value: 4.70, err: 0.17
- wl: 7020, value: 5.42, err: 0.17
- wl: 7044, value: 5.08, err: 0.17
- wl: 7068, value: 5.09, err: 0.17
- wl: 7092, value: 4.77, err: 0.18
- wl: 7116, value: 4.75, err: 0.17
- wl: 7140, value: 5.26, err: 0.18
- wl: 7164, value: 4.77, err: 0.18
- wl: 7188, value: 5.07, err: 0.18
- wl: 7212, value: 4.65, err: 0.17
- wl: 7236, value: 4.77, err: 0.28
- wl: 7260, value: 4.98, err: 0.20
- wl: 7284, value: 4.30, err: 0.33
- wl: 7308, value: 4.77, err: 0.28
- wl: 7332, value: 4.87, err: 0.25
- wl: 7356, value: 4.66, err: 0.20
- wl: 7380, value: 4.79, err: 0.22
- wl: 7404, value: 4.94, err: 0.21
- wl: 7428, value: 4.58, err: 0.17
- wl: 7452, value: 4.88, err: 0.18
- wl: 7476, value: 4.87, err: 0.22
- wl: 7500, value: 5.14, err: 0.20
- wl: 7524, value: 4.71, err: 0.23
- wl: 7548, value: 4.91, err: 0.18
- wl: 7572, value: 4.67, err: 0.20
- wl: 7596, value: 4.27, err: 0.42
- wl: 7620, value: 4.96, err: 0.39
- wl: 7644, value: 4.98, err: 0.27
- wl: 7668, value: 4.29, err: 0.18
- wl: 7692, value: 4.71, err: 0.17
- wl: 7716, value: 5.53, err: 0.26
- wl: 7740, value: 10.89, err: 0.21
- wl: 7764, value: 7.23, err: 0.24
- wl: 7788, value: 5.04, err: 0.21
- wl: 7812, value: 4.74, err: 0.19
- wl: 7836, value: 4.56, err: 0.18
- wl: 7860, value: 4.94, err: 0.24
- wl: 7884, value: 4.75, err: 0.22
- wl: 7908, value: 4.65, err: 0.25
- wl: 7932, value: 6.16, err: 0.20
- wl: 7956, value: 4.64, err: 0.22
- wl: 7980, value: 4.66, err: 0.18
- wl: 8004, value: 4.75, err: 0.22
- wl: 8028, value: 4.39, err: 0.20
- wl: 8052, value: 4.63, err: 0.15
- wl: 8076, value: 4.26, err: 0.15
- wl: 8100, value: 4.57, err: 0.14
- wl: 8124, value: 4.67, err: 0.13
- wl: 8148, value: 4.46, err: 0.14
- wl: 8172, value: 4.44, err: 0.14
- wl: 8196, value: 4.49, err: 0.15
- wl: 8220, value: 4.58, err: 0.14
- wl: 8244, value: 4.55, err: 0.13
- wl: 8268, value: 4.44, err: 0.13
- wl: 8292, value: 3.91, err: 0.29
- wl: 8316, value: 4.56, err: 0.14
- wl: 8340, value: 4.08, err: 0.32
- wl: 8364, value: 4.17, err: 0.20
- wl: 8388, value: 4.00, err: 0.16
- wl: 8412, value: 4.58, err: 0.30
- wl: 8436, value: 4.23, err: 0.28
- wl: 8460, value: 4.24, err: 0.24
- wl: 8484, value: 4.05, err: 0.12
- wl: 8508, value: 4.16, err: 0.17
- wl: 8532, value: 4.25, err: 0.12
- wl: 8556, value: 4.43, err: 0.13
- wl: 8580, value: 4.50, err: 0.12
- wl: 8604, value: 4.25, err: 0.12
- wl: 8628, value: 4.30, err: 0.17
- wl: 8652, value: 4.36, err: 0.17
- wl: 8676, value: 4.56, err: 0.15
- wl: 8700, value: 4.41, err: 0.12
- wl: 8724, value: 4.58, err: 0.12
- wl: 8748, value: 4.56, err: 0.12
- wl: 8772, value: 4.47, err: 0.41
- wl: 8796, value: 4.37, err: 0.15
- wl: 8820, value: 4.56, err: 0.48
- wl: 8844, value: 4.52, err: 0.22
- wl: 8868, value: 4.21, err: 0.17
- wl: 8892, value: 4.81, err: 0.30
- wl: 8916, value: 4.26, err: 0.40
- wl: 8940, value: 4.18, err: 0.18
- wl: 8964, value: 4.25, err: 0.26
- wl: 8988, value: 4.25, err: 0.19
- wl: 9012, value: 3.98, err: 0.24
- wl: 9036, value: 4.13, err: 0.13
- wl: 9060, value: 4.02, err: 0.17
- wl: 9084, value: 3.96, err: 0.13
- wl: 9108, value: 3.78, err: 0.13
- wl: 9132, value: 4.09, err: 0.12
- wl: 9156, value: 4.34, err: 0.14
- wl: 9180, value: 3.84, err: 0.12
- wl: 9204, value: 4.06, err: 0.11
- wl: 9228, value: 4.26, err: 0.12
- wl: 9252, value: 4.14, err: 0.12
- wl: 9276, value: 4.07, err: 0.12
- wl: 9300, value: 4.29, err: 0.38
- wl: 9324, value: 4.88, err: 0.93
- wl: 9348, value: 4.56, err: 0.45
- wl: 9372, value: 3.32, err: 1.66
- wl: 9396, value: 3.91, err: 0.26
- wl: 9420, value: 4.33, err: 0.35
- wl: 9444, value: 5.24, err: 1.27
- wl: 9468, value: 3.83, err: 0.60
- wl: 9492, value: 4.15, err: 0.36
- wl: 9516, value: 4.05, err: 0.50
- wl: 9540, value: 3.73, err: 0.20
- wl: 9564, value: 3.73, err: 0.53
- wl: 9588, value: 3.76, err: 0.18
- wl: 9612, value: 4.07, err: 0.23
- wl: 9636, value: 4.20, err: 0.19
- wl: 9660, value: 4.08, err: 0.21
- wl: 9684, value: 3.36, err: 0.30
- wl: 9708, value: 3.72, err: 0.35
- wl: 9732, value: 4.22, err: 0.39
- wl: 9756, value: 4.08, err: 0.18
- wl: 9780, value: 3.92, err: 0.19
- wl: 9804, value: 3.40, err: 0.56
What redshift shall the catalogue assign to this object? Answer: 0.18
